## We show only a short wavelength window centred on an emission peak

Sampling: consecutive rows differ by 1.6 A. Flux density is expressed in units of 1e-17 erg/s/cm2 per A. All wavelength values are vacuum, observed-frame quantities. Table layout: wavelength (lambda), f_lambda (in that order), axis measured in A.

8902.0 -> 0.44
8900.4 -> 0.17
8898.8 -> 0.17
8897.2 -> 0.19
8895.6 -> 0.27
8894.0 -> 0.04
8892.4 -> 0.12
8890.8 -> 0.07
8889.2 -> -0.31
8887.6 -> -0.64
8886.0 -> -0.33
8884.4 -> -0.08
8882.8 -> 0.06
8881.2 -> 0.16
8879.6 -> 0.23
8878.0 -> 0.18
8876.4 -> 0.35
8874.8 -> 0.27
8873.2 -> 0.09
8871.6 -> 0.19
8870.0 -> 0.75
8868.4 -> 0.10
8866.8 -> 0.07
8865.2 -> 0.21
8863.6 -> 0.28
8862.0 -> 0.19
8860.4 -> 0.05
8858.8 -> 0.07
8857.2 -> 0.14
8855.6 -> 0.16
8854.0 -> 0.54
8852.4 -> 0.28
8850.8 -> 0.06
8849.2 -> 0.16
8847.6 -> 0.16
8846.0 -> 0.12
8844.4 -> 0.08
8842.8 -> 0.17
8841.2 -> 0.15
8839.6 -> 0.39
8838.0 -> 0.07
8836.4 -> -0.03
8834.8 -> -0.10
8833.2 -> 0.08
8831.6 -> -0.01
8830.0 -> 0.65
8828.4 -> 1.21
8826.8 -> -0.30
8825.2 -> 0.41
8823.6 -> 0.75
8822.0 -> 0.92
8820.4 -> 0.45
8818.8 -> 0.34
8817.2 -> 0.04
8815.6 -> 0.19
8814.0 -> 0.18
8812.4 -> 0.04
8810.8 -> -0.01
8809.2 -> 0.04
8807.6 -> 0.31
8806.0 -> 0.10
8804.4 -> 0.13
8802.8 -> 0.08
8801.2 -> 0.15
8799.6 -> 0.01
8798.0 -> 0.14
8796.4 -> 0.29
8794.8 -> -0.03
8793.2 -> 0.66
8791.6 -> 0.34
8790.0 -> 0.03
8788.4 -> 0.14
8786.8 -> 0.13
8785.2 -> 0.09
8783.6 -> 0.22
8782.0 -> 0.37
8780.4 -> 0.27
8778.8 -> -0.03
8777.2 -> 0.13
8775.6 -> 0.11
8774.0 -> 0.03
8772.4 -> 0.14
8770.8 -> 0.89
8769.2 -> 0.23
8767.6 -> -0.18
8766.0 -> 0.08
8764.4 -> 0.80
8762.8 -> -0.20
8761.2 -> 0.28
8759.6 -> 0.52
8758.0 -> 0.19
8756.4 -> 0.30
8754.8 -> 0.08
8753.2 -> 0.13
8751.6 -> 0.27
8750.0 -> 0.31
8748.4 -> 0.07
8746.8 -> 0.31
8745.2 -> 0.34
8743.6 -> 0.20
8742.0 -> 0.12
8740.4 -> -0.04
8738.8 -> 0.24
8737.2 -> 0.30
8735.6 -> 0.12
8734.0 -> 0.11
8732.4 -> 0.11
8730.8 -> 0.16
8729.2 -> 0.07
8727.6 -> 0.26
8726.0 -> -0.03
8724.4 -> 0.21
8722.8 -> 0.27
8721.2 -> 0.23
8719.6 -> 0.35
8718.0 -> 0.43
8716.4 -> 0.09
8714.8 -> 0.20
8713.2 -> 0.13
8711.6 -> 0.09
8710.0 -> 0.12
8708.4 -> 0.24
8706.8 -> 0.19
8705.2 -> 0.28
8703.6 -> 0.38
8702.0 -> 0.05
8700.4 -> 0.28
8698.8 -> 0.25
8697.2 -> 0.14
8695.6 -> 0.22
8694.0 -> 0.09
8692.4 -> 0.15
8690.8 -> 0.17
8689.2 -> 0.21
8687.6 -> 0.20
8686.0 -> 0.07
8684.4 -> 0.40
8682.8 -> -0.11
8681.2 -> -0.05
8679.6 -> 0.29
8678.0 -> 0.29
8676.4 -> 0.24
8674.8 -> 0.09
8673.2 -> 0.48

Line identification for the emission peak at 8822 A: H-beta 4861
